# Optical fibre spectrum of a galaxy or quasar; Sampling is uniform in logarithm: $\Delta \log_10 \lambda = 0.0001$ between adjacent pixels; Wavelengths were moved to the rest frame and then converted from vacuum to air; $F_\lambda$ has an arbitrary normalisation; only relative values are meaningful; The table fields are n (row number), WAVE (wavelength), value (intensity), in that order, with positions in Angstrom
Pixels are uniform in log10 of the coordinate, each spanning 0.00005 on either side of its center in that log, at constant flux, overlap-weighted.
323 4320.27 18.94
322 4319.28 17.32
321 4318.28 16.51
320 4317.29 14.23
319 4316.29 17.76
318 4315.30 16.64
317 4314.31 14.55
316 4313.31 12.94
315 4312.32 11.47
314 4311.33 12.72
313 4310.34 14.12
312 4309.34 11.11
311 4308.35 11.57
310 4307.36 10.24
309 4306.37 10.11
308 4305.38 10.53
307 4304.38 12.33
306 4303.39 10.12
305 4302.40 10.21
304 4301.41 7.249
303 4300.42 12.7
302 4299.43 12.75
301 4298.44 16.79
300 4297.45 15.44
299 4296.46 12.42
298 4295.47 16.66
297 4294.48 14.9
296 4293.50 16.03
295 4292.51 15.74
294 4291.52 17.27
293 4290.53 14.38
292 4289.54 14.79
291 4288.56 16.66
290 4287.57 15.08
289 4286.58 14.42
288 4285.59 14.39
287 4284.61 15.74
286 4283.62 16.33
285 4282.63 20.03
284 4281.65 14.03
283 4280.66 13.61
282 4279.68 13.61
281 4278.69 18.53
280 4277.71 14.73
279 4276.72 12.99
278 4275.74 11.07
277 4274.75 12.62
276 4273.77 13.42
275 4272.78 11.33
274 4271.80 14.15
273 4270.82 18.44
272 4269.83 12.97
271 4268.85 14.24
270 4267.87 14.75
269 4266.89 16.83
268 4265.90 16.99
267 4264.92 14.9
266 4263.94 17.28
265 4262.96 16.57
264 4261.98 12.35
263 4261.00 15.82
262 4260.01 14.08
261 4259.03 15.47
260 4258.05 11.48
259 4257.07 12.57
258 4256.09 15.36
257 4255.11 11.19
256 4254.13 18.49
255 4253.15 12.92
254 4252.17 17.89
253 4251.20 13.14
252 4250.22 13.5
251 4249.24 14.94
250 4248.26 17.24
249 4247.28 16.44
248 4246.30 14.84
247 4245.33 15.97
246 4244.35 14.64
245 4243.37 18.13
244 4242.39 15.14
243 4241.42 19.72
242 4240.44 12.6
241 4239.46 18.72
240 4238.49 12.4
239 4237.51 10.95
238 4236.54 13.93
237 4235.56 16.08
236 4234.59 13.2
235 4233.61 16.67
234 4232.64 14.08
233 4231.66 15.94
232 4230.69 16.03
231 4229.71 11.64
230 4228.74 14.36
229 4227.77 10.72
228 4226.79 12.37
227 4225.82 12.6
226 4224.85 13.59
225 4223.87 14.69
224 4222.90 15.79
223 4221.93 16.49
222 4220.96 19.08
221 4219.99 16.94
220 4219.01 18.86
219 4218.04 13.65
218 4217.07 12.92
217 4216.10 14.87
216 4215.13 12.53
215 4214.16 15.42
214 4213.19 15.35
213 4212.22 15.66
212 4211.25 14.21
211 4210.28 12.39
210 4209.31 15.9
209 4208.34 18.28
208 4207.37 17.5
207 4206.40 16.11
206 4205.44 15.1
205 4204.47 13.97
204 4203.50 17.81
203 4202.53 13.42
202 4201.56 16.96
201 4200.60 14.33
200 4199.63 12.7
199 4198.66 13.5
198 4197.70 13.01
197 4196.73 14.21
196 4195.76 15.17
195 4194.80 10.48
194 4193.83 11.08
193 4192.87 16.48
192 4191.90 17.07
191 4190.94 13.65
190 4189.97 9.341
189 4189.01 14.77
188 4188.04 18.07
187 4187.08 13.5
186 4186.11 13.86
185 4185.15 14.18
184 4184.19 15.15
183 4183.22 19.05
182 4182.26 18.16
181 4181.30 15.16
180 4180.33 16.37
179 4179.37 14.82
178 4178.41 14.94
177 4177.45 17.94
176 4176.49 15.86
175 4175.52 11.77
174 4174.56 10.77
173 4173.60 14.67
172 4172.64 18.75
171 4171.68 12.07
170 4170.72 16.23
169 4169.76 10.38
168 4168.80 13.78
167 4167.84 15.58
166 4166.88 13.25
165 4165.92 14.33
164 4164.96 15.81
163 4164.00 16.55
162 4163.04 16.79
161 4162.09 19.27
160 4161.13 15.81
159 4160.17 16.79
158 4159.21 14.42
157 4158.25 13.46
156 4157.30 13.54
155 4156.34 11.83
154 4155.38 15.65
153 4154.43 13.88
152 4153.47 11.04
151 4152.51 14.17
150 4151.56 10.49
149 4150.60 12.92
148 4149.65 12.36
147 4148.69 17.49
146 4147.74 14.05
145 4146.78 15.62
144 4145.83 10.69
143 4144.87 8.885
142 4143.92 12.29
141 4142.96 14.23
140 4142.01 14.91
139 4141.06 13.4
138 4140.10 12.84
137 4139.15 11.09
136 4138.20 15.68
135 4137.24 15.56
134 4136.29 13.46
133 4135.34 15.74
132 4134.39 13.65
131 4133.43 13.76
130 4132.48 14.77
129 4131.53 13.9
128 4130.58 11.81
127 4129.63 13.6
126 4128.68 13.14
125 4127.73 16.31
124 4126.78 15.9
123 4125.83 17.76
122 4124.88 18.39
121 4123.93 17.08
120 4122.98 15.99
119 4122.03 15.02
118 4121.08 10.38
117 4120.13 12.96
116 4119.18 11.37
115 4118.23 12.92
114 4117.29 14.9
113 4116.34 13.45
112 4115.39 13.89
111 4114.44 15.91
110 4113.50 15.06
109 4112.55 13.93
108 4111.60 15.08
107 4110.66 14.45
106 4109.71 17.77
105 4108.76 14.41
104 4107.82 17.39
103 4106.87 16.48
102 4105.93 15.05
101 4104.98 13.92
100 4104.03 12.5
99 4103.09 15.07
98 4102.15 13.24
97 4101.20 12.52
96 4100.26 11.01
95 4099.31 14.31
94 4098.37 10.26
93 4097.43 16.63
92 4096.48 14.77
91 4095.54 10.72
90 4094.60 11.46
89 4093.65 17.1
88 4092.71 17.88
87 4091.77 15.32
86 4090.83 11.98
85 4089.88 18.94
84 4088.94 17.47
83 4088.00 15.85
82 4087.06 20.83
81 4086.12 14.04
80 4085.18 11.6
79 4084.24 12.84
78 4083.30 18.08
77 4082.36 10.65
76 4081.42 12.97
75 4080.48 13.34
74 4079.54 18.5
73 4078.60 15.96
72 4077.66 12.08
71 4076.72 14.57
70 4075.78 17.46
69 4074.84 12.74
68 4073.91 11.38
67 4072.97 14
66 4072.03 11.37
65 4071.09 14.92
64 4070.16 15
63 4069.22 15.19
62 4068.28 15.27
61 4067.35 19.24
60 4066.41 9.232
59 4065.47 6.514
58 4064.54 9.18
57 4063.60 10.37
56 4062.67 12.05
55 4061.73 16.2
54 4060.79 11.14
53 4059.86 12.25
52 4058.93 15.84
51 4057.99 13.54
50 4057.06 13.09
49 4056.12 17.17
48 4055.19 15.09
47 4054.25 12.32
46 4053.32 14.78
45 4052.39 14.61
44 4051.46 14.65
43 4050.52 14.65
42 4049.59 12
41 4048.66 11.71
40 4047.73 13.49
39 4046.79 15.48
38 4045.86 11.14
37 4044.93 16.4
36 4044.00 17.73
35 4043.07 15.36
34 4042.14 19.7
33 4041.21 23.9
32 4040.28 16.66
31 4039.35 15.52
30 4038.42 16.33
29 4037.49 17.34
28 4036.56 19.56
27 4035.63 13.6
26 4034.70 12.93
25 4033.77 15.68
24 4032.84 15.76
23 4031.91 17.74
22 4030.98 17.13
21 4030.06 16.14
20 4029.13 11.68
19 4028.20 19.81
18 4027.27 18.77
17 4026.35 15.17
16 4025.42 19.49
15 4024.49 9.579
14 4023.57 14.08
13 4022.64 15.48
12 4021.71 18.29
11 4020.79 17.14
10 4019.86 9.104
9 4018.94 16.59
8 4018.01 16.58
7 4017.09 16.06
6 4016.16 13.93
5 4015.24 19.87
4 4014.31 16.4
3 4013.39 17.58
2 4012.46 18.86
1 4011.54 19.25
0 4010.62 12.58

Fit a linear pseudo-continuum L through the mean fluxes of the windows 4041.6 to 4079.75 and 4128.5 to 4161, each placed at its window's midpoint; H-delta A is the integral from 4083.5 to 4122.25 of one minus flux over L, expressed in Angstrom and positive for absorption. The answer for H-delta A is -1.8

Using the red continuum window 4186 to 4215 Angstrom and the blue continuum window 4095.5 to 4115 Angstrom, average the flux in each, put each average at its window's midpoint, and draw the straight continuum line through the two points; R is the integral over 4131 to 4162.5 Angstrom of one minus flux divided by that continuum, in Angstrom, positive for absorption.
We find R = 1.4 Angstrom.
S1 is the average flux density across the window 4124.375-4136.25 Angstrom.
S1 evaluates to 14.8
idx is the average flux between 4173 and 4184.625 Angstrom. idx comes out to 15.4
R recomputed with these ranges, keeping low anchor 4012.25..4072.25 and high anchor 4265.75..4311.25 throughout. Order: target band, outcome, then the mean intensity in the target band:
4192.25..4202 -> 0.37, 13.8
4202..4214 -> -0.96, 15.5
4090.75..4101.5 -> 0.78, 13.7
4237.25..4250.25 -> -1.24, 15.5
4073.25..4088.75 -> 0.30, 14.6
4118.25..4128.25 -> -0.21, 15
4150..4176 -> 0.56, 14.2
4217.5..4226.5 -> -0.87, 15.7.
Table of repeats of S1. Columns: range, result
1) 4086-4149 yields 14.4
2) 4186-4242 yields 14.7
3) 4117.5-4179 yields 14.2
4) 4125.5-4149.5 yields 14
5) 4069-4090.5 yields 14.7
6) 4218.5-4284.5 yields 14.9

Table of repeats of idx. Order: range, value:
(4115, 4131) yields 14.4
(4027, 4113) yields 14.7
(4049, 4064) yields 13.7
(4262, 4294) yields 15.1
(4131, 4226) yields 14.6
